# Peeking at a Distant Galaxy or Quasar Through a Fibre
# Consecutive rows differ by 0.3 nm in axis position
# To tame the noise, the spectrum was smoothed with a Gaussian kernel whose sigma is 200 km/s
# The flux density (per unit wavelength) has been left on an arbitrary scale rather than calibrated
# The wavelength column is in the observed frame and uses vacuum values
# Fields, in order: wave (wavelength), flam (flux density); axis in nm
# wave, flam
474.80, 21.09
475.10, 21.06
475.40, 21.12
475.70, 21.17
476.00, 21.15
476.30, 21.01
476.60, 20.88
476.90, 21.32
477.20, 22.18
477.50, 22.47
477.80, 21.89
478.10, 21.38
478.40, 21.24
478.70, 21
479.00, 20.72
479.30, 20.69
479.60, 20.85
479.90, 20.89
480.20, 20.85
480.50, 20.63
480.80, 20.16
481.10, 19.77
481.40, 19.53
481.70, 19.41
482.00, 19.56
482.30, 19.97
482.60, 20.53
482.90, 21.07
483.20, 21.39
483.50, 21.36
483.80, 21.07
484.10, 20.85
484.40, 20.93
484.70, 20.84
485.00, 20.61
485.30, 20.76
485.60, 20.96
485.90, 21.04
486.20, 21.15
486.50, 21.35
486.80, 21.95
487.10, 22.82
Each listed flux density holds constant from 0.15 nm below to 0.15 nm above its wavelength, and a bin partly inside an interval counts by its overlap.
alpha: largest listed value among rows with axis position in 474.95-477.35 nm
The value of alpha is 22.18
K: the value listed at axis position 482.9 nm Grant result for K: 21.07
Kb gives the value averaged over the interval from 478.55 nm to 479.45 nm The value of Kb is 20.8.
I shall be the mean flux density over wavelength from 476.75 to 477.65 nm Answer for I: 22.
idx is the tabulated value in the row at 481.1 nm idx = 19.77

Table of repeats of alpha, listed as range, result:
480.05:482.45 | 20.85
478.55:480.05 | 21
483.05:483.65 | 21.39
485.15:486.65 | 21.35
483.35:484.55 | 21.36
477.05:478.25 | 22.47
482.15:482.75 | 20.53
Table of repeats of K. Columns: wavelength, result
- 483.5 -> 21.36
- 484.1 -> 20.85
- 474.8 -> 21.09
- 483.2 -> 21.39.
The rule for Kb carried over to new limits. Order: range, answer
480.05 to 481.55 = 20.2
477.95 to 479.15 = 21.1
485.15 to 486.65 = 21.1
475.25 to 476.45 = 21.1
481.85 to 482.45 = 19.8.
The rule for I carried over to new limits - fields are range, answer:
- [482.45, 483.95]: 21.1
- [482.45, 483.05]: 20.8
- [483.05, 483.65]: 21.4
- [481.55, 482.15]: 19.5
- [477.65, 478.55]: 21.5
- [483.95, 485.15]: 20.8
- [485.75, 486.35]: 21.1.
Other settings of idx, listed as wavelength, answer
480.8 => 20.16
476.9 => 21.32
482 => 19.56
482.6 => 20.53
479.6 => 20.85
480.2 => 20.85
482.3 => 19.97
